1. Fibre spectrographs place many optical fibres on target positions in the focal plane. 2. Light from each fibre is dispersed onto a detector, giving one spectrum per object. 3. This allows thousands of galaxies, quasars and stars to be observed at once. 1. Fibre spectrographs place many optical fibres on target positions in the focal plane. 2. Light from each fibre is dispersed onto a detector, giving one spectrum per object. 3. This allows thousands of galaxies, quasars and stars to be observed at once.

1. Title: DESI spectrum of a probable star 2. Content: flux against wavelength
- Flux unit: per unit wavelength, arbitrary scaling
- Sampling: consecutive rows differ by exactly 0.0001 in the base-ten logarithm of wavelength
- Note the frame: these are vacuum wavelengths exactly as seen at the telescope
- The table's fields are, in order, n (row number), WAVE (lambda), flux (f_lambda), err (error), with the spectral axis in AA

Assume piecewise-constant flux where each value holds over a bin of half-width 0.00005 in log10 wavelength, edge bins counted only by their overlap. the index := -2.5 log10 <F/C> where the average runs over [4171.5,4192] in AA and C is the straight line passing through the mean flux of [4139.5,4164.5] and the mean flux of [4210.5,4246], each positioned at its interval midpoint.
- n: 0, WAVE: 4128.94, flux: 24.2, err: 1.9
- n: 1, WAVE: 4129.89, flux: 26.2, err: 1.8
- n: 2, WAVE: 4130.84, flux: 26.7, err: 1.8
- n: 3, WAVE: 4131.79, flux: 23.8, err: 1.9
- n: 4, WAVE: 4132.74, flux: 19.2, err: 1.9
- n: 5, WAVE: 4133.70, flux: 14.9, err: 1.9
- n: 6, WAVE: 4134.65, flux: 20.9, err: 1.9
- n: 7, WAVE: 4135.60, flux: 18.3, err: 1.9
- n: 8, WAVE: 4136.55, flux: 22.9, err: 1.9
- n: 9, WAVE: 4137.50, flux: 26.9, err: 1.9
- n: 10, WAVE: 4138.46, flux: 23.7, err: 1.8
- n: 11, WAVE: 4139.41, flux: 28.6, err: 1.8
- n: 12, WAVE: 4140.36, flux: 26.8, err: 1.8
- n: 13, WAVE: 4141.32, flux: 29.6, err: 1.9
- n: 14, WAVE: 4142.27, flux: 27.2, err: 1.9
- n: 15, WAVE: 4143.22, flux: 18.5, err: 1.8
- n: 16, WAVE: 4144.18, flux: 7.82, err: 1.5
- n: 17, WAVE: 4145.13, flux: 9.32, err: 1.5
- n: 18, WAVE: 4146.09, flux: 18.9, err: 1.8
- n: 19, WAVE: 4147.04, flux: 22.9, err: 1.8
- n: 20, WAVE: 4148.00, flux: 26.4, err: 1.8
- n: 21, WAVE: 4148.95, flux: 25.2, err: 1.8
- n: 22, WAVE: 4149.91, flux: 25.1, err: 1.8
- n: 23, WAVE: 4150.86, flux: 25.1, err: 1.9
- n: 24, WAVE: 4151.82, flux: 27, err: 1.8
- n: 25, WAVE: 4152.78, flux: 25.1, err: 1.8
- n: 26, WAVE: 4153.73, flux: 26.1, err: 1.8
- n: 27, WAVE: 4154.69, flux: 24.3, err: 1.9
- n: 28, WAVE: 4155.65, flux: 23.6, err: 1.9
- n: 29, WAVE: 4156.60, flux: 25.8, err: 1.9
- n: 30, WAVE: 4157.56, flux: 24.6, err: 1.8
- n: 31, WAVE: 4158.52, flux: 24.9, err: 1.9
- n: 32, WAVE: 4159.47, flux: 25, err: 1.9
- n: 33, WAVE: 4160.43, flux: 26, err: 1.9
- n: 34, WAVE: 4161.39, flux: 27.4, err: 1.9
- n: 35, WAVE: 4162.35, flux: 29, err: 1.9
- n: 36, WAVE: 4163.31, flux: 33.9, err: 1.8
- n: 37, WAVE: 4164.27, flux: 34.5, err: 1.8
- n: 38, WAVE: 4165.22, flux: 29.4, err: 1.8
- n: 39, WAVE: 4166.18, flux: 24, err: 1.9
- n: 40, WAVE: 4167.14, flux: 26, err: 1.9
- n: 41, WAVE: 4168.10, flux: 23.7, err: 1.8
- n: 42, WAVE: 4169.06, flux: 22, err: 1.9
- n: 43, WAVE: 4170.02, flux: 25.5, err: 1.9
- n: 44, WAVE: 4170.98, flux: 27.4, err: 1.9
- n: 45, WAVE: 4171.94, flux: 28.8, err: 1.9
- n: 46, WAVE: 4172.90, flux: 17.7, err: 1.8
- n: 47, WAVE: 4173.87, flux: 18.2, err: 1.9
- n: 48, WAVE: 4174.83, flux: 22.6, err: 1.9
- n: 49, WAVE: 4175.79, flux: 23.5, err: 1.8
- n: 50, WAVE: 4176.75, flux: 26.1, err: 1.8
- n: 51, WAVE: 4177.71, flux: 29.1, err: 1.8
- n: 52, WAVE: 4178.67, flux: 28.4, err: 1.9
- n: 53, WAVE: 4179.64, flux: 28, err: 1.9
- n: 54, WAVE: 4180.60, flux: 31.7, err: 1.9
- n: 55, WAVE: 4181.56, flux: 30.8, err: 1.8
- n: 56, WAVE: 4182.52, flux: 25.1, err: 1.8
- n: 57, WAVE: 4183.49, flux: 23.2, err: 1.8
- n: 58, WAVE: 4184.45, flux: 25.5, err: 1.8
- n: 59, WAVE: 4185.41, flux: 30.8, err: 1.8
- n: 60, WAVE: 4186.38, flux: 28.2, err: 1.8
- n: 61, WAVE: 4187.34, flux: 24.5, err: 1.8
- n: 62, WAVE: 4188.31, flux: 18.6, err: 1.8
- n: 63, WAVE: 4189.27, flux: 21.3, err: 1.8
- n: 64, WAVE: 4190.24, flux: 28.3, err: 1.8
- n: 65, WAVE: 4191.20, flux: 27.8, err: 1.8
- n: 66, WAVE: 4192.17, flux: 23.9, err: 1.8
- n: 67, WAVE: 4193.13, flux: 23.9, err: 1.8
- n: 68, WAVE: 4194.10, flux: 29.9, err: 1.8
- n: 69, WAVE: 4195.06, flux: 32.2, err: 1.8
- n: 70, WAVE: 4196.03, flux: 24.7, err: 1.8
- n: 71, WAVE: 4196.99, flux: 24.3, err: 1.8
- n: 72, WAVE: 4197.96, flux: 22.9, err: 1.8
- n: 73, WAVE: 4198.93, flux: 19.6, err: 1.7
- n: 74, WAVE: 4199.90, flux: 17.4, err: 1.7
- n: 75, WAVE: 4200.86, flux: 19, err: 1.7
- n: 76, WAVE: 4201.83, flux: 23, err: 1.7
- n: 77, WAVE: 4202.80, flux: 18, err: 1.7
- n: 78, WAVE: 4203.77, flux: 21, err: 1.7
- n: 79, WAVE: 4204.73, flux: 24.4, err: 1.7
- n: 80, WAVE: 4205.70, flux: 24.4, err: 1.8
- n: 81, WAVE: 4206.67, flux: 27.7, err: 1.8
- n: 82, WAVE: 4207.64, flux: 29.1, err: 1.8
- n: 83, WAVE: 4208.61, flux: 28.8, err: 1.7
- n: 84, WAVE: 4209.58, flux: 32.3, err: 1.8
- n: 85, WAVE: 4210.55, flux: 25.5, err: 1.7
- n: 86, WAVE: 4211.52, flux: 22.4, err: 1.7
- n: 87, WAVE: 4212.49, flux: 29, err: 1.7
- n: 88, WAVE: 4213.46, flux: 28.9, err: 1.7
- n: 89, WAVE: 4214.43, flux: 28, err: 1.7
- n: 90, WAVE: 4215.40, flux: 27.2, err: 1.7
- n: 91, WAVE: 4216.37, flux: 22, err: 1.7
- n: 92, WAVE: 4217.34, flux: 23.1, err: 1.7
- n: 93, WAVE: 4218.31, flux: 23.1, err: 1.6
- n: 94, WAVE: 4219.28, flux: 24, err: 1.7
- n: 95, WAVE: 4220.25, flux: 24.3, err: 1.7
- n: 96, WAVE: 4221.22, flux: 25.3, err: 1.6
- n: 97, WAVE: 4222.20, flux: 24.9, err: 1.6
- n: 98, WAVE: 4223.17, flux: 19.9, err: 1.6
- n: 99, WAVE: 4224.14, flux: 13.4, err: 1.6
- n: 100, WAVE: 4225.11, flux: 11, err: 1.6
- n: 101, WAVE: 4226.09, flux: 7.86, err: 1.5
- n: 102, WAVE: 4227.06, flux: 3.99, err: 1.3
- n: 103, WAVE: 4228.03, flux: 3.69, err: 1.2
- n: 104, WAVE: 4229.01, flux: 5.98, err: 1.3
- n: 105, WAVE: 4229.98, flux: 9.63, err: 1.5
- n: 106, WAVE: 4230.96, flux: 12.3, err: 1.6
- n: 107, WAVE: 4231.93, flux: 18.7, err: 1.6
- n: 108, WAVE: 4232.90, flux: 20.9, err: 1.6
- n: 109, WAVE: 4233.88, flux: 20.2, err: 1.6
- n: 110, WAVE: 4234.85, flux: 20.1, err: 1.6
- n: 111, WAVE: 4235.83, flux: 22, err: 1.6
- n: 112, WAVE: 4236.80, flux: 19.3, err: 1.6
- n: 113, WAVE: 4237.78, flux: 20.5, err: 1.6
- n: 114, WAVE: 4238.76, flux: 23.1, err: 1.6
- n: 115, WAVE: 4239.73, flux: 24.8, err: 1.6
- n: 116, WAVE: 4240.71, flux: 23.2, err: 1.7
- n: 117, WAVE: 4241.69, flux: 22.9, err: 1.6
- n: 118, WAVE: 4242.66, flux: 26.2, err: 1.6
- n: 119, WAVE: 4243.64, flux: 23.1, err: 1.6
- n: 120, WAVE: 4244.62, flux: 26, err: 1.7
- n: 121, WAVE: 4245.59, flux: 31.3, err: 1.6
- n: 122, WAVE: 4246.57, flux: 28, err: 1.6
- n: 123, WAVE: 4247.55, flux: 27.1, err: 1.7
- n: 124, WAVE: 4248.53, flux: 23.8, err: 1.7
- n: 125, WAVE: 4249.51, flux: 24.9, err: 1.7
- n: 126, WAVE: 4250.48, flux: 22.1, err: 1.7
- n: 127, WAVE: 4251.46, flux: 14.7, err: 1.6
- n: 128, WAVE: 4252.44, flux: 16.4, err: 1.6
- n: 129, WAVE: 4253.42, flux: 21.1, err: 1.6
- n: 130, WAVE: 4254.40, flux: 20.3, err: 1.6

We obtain -0.119 mag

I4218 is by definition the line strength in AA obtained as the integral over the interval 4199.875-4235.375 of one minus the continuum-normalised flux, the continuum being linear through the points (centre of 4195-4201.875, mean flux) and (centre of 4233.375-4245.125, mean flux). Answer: 2.9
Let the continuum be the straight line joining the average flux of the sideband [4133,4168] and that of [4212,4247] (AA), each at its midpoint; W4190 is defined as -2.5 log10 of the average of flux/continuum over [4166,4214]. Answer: -0.13 mag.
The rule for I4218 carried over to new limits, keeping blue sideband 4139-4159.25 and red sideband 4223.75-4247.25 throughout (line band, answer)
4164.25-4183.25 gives -3.35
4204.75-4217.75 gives -4.55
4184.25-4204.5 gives -3.11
